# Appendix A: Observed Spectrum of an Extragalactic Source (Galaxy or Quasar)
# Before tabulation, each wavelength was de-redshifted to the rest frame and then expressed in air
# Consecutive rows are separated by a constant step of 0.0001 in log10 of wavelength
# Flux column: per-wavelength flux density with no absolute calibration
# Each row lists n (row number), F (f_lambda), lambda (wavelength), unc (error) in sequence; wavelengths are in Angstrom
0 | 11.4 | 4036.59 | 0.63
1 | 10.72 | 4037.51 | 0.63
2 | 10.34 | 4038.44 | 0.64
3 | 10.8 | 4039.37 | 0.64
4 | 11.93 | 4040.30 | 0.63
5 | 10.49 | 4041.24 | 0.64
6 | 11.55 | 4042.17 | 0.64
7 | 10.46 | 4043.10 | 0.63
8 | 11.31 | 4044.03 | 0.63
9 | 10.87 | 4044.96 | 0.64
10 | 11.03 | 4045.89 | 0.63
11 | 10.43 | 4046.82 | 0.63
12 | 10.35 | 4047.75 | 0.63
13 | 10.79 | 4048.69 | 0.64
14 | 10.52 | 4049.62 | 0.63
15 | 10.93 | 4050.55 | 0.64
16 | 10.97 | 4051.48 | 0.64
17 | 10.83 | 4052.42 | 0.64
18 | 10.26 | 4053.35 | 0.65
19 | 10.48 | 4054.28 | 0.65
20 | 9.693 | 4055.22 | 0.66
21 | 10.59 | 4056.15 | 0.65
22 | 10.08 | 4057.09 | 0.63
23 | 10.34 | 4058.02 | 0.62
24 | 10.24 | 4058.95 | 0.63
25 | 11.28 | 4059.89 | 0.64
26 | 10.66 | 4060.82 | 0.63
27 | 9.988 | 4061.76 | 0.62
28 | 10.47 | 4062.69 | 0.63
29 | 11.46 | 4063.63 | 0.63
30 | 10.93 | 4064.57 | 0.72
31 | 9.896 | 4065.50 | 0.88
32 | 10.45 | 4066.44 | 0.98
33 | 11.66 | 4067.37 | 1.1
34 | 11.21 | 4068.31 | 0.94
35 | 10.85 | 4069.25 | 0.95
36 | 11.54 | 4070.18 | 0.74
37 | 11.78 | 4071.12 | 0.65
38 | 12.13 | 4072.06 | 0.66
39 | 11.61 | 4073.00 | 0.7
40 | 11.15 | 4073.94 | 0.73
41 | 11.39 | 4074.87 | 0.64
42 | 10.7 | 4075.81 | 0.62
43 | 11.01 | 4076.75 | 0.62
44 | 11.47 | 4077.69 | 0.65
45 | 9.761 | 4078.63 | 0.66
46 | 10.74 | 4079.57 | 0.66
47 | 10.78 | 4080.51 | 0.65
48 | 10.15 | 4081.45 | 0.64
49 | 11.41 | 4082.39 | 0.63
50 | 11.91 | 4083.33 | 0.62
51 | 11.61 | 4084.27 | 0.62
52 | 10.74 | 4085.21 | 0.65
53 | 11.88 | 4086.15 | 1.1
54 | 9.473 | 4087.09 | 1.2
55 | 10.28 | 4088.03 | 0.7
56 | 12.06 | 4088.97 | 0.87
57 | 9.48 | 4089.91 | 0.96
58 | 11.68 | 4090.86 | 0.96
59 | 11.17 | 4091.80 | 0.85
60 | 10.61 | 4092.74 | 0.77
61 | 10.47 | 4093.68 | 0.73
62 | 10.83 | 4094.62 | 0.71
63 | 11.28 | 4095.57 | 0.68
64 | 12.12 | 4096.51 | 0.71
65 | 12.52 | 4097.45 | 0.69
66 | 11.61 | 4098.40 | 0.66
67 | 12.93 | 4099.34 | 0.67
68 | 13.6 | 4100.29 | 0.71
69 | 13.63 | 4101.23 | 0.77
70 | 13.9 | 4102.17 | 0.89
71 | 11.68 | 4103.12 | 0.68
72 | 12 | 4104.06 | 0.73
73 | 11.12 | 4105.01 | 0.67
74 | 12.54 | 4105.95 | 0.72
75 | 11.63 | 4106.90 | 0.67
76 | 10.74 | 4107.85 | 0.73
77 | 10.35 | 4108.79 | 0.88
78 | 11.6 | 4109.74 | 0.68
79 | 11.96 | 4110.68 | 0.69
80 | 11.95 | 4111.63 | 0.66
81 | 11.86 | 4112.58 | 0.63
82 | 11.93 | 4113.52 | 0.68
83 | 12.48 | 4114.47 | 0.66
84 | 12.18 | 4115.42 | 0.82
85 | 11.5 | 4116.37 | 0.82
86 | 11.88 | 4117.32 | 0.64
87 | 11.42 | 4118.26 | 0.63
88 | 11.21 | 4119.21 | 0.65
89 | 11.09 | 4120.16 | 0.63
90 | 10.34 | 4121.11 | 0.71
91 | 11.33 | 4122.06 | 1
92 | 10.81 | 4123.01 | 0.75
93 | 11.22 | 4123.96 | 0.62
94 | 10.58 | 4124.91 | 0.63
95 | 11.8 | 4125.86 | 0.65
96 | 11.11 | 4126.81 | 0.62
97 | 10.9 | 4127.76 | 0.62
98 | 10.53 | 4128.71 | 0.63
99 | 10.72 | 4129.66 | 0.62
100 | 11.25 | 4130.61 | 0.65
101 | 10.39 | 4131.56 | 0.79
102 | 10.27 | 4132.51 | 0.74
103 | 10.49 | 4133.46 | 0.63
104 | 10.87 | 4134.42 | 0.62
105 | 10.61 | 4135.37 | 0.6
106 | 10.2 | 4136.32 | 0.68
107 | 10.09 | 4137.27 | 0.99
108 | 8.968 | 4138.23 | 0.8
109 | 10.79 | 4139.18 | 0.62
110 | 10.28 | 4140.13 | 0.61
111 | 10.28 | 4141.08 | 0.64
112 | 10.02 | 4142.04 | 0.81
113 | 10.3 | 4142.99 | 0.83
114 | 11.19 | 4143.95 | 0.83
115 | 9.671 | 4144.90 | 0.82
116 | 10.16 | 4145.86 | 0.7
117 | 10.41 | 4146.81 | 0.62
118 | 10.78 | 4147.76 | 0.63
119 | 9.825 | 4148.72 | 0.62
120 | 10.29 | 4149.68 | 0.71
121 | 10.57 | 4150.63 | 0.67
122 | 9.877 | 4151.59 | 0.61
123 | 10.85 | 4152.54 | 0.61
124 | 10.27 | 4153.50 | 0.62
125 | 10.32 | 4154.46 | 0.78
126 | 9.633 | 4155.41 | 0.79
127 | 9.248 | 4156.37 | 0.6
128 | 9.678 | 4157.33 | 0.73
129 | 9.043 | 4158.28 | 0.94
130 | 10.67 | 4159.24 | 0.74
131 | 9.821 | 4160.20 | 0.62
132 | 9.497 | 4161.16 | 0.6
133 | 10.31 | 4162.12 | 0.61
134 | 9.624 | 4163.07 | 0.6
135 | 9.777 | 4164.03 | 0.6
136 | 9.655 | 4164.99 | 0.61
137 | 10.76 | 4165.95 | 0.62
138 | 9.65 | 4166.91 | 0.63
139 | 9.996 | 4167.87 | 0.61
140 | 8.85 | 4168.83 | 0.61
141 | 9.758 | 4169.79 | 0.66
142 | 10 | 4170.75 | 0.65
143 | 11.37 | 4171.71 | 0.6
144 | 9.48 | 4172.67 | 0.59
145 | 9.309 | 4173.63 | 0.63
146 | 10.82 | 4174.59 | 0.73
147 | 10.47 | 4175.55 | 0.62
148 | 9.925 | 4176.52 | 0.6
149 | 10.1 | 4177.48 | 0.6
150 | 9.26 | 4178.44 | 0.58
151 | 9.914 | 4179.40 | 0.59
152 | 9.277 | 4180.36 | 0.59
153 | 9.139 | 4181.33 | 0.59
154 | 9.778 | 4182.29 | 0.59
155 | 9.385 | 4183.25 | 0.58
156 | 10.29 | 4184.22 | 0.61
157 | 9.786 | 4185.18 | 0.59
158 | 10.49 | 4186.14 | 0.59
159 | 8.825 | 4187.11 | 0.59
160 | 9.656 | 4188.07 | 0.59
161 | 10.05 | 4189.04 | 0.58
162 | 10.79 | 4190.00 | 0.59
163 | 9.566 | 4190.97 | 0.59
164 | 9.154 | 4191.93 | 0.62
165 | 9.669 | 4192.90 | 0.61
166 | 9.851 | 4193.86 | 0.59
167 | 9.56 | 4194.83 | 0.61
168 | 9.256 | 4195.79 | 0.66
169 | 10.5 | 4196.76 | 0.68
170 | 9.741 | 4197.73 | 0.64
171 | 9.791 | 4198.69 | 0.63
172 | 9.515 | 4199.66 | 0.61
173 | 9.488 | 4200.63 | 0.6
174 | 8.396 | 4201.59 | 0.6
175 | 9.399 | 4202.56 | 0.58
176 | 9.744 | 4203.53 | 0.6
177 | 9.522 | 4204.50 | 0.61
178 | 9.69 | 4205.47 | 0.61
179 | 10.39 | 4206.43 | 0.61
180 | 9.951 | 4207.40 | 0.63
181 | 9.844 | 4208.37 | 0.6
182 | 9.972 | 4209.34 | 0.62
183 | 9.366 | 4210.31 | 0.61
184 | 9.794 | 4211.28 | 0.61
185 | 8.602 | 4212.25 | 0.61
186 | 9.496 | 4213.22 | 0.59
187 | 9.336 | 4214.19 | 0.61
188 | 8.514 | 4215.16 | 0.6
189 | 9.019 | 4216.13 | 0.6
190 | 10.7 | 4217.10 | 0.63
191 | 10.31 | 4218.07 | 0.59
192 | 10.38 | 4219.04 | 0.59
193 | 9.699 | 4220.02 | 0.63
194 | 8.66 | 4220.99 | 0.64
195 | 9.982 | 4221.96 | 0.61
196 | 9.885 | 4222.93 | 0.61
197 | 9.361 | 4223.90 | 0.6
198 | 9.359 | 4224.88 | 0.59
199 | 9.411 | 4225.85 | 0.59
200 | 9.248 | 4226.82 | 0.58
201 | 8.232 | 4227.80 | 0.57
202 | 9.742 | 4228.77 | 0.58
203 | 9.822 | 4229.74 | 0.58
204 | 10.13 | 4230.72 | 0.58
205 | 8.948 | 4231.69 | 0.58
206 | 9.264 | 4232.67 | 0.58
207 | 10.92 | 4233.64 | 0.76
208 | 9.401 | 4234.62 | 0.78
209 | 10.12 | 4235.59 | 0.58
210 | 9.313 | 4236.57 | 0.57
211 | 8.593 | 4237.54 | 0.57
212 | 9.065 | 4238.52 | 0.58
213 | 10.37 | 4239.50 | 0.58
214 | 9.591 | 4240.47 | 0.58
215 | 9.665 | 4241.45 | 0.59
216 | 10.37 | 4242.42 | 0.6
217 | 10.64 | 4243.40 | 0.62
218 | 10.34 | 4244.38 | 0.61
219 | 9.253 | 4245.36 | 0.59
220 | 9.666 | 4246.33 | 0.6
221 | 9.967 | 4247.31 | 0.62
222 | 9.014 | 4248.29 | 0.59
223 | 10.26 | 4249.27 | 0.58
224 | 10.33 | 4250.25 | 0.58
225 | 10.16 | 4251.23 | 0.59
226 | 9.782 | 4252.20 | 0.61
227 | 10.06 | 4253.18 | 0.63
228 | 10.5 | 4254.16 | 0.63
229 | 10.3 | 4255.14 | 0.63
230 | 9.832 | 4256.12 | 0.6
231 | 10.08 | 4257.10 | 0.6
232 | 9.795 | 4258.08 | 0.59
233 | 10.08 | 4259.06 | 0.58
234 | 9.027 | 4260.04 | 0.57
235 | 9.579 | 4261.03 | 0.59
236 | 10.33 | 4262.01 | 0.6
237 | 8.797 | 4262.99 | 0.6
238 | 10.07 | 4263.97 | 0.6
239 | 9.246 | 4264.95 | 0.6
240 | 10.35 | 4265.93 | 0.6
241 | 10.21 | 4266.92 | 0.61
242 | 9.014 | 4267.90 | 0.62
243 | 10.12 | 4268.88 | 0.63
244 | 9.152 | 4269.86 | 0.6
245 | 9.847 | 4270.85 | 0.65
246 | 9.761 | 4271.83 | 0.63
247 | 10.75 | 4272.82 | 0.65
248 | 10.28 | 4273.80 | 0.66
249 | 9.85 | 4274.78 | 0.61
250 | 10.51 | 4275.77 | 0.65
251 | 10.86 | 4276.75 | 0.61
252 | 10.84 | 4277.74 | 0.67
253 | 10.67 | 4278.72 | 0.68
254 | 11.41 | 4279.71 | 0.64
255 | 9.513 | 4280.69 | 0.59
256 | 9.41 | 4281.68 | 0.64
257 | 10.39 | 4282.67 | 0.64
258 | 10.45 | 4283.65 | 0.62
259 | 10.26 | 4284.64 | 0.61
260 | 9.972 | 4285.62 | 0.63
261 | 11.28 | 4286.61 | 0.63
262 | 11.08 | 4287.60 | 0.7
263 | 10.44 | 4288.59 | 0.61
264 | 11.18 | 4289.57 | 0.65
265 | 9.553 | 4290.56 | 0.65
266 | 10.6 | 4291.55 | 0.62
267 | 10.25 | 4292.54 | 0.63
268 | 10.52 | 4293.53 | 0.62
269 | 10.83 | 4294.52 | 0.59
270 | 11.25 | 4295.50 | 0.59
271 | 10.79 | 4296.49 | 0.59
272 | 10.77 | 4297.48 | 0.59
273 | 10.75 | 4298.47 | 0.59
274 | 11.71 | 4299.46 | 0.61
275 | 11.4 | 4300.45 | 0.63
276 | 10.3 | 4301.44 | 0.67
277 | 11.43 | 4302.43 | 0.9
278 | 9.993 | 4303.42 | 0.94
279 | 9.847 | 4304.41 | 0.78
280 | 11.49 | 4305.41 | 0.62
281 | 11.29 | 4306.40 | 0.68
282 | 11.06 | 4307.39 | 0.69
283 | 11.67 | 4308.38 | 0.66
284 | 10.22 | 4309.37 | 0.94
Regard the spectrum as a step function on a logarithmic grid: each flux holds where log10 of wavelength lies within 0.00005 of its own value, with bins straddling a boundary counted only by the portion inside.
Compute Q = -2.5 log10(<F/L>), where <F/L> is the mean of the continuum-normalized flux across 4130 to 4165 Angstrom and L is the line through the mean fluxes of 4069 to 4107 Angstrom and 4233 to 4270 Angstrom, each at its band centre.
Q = 0.07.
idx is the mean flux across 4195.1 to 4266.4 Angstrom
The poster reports 9.69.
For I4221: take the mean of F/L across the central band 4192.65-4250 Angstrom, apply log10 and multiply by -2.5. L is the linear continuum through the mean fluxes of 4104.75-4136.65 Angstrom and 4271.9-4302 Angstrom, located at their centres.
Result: 0.13 mag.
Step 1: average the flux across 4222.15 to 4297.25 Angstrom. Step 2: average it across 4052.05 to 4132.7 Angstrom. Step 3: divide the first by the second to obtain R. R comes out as 0.9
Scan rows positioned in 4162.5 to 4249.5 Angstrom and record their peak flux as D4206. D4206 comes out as 11.37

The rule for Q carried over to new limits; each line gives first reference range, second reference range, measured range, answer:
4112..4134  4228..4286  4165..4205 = 0.09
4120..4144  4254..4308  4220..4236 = 0.10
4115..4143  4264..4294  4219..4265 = 0.07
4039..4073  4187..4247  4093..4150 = -0.08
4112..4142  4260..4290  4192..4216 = 0.11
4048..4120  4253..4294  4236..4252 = 0.06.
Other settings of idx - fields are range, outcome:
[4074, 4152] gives 11.1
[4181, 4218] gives 9.64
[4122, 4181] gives 10.2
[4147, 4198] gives 9.89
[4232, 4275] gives 9.84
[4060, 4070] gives 10.8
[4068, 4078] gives 11.3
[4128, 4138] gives 10.5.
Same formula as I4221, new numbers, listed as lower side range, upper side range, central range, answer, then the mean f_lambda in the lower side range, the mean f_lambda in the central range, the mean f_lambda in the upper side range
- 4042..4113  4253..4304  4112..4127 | -0.04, 11.2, 11.4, 10.3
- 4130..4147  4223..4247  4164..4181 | 0.02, 10.3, 9.9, 9.62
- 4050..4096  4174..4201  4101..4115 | -0.13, 10.9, 11.9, 9.78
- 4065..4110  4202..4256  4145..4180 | 0.05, 11.4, 9.99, 9.7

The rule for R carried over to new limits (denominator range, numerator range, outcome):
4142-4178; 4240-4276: 0.99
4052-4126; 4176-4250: 0.86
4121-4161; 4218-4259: 0.94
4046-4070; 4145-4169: 0.94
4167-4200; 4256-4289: 1.03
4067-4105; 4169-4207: 0.86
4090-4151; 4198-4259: 0.87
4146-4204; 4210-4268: 0.98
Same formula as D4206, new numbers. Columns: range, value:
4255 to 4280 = 11.41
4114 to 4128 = 12.48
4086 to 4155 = 13.9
